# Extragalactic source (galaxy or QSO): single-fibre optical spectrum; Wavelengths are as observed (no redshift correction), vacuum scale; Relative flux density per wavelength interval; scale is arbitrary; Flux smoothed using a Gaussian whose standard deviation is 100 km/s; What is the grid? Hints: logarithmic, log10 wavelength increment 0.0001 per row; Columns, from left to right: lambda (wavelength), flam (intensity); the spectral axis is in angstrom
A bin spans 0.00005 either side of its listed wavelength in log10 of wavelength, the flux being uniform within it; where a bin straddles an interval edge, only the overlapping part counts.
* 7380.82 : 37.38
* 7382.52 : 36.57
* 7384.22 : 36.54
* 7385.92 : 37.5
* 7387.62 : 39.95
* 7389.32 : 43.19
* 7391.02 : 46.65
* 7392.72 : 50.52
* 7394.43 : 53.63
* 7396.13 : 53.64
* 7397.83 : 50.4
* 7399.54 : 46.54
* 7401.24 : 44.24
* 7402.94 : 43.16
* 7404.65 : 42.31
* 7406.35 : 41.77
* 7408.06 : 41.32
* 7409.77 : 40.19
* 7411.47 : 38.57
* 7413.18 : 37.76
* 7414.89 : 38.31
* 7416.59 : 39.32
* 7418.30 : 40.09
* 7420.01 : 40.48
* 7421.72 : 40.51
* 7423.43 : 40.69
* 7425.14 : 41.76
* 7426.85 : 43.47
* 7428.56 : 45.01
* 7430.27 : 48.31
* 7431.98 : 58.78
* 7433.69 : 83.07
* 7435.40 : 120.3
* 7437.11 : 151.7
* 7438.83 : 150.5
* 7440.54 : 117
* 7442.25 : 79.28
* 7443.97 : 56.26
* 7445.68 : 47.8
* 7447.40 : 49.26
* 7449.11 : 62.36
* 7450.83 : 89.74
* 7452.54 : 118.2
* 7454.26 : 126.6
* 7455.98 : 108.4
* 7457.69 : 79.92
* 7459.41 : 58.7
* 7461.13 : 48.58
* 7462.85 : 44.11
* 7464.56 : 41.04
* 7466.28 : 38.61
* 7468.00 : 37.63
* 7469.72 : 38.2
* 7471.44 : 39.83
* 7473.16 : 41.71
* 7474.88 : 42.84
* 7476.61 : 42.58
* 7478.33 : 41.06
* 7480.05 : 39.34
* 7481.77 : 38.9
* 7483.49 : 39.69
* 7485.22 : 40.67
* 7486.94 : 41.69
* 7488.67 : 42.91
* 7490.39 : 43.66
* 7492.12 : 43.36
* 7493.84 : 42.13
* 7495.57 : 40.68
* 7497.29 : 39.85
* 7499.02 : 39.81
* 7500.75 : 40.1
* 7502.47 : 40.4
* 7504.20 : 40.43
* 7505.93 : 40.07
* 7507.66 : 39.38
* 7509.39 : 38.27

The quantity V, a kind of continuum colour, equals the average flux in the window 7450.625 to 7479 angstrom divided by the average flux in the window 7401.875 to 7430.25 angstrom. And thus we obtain 1.5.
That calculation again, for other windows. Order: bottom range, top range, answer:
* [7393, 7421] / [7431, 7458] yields 2.16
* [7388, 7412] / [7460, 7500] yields 0.91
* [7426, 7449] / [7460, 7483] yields 0.51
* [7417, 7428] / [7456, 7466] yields 1.41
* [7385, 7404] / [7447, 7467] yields 1.58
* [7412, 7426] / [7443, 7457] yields 2.07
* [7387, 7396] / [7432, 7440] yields 2.50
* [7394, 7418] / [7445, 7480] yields 1.37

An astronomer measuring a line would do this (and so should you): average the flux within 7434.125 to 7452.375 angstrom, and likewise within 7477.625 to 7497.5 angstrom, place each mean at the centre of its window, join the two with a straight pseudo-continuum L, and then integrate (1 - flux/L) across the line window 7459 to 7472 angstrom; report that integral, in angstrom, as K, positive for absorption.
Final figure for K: 4.72 angstrom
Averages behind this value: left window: 93.2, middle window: 42.9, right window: 41.2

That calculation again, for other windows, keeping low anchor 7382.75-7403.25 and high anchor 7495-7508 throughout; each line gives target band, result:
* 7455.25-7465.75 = -5.0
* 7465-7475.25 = 0.5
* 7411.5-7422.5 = 1.2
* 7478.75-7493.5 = -0.2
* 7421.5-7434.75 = -2.5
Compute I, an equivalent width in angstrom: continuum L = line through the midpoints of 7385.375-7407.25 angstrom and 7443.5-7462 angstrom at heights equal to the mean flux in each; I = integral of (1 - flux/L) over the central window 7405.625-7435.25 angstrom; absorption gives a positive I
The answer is 6.6 angstrom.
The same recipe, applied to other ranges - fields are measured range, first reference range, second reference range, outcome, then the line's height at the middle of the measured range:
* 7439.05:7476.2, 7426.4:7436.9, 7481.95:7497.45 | -3.9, 58.8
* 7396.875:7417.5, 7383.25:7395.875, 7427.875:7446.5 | 6.0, 60.4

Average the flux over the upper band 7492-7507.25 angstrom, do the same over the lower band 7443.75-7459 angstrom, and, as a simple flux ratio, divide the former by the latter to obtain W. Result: 0.5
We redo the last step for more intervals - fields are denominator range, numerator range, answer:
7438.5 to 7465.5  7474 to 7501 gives 0.53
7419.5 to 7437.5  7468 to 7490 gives 0.64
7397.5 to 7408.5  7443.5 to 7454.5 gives 1.74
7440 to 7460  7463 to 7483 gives 0.49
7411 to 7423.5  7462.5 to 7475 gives 1.02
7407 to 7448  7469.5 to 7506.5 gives 0.66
